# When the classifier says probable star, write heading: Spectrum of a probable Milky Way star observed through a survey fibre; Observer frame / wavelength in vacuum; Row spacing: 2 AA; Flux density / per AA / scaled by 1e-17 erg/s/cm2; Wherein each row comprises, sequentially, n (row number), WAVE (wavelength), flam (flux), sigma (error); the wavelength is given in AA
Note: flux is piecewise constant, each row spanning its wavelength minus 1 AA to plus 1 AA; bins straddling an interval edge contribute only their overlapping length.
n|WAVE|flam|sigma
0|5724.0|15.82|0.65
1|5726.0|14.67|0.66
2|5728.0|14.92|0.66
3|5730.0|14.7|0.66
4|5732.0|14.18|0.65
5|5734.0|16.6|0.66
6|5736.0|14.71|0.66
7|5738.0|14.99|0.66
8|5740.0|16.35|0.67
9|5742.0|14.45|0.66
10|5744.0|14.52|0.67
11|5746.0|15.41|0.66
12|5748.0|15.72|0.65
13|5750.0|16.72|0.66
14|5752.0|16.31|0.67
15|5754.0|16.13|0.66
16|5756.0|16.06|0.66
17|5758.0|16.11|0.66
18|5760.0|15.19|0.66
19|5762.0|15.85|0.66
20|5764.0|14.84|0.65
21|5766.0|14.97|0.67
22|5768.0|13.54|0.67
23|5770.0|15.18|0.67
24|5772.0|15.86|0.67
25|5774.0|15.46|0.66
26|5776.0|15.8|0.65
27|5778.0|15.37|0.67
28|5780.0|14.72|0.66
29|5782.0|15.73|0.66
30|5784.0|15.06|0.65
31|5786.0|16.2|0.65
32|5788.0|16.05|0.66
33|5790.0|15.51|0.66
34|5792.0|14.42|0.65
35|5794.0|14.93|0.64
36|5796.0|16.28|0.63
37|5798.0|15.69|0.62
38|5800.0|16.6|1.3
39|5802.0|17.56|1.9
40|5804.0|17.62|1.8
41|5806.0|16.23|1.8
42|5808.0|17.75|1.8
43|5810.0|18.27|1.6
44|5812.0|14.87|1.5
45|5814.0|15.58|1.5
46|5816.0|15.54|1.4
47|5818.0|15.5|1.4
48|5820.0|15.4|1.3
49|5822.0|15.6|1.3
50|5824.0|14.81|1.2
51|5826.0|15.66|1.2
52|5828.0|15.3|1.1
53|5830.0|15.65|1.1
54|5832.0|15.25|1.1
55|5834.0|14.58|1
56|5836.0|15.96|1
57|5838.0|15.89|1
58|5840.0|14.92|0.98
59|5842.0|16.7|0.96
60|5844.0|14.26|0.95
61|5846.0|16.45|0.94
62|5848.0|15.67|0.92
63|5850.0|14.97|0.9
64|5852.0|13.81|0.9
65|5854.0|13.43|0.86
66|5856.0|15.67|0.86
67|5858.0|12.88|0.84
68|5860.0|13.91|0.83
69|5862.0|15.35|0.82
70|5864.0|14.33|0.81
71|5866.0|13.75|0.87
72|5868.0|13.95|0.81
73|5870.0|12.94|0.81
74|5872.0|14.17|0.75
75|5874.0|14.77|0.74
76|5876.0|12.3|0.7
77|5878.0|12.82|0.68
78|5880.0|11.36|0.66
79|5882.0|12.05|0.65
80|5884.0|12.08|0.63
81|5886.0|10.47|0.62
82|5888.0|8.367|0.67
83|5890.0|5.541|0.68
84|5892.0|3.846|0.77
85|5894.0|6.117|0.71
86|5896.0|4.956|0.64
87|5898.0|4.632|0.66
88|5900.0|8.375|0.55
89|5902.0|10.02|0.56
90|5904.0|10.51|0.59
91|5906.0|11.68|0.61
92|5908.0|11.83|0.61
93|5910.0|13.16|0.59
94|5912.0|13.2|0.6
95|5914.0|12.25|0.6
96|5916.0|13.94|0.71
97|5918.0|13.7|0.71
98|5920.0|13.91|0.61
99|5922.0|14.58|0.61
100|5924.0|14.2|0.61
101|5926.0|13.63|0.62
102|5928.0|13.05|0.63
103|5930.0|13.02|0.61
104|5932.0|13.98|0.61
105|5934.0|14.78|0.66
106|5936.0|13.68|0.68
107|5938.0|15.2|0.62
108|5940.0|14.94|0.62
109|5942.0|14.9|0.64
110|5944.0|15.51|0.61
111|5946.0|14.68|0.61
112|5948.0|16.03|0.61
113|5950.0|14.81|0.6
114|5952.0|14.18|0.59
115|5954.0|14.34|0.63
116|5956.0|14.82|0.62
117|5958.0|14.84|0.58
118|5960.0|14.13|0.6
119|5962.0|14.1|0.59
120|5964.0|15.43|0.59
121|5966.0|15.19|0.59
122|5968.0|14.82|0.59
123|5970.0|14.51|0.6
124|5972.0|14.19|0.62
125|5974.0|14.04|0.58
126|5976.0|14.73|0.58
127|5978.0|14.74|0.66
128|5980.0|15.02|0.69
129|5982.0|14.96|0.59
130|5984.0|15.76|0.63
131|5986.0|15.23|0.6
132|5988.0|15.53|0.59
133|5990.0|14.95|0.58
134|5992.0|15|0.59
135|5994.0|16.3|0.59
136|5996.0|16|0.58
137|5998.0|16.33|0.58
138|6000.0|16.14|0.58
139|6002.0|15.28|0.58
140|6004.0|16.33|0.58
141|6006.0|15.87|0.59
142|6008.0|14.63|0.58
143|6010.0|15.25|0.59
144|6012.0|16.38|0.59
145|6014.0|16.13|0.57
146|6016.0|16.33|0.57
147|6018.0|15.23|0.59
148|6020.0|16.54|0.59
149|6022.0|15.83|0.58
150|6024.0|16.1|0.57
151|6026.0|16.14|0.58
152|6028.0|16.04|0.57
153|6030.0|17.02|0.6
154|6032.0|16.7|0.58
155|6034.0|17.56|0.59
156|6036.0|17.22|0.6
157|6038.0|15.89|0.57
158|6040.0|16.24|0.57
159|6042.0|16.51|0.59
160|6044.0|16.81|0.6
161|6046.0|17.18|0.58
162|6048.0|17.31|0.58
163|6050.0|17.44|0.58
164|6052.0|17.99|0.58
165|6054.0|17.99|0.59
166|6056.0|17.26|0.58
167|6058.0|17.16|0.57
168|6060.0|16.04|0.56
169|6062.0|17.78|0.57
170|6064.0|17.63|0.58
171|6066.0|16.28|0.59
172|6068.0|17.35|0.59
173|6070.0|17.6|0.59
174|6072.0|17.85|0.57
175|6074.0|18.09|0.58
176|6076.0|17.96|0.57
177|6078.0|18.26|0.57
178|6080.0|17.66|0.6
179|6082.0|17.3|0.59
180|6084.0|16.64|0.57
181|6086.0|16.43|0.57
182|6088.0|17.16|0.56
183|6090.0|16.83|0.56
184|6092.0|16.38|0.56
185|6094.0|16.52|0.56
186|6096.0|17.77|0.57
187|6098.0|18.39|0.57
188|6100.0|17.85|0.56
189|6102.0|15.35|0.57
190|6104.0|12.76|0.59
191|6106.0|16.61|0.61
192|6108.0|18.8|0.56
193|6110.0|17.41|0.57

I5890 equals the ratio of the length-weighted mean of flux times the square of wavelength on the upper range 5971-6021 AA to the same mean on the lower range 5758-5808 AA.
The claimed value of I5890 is 1.06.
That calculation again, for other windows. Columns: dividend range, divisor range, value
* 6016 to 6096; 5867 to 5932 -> 1.58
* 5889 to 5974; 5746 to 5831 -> 0.85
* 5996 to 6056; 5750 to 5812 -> 1.13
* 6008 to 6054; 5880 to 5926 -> 1.64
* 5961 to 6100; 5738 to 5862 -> 1.14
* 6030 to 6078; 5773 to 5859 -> 1.20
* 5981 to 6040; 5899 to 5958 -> 1.21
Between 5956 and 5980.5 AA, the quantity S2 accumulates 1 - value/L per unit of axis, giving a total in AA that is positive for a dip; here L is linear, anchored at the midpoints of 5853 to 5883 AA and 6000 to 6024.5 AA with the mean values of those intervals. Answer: 0.8 AA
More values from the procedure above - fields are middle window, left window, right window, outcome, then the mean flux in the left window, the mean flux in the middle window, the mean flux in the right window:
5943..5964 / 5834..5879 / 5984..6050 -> 1.0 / 14.5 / 14.8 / 16.1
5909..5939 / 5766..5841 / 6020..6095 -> 4.7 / 15.7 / 13.8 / 17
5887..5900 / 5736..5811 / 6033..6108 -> 8.4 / 15.8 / 5.79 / 17.1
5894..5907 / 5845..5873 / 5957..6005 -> 5.7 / 14.4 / 8.19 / 15.1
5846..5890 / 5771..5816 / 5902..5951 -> 4.6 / 16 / 13.2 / 13.7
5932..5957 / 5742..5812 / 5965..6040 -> 1.5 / 15.8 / 14.8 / 15.7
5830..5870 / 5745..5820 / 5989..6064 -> 2.9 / 15.8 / 14.8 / 16.4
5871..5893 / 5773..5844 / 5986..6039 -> 7.1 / 15.8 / 10.7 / 16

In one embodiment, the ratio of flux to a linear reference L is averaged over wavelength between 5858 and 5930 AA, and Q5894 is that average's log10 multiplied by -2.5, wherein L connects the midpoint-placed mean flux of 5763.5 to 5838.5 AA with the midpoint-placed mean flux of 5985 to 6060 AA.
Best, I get 0.34 mag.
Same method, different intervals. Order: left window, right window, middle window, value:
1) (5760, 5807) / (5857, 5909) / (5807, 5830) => -0.14 mag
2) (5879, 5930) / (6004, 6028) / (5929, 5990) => -0.12 mag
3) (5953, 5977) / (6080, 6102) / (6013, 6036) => -0.04 mag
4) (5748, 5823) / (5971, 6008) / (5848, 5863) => 0.09 mag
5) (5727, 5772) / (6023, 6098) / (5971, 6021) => 0.09 mag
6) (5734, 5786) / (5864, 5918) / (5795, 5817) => -0.19 mag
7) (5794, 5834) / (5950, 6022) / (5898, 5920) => 0.32 mag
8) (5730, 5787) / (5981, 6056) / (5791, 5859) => 0.00 mag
